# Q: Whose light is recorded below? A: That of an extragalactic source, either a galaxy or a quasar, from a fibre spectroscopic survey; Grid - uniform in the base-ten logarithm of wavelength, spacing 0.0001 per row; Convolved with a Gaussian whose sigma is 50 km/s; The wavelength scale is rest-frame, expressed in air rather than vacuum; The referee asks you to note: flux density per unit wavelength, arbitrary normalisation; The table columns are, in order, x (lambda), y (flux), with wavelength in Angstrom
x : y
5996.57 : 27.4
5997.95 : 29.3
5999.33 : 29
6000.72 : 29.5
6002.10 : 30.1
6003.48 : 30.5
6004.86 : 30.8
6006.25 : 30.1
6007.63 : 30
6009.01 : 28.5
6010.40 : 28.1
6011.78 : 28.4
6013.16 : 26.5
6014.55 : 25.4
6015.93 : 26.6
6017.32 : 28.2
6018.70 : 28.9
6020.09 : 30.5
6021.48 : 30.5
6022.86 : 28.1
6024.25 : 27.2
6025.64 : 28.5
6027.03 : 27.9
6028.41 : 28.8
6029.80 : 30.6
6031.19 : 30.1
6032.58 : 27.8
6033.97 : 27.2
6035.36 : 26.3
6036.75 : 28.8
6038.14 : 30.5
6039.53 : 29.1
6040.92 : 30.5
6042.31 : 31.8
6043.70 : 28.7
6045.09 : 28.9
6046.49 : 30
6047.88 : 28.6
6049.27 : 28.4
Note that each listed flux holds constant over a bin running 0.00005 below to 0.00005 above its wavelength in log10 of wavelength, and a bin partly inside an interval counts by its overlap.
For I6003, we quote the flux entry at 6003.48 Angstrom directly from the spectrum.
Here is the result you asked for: 30.5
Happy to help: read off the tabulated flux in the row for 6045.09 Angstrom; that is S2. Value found 28.9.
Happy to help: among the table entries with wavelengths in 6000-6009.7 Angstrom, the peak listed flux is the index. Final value 30.8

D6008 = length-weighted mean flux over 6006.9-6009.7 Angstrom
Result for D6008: 29.3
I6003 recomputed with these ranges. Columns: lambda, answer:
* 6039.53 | 29.1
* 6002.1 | 30.1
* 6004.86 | 30.8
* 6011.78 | 28.4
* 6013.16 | 26.5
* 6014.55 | 25.4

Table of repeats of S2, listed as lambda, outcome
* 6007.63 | 30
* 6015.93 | 26.6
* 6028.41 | 28.8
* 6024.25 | 27.2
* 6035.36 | 26.3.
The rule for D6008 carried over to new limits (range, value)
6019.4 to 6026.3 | 28.9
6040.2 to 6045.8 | 30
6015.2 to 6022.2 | 28.9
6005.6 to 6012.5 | 29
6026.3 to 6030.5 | 29.1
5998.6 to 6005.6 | 29.9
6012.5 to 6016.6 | 26.2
